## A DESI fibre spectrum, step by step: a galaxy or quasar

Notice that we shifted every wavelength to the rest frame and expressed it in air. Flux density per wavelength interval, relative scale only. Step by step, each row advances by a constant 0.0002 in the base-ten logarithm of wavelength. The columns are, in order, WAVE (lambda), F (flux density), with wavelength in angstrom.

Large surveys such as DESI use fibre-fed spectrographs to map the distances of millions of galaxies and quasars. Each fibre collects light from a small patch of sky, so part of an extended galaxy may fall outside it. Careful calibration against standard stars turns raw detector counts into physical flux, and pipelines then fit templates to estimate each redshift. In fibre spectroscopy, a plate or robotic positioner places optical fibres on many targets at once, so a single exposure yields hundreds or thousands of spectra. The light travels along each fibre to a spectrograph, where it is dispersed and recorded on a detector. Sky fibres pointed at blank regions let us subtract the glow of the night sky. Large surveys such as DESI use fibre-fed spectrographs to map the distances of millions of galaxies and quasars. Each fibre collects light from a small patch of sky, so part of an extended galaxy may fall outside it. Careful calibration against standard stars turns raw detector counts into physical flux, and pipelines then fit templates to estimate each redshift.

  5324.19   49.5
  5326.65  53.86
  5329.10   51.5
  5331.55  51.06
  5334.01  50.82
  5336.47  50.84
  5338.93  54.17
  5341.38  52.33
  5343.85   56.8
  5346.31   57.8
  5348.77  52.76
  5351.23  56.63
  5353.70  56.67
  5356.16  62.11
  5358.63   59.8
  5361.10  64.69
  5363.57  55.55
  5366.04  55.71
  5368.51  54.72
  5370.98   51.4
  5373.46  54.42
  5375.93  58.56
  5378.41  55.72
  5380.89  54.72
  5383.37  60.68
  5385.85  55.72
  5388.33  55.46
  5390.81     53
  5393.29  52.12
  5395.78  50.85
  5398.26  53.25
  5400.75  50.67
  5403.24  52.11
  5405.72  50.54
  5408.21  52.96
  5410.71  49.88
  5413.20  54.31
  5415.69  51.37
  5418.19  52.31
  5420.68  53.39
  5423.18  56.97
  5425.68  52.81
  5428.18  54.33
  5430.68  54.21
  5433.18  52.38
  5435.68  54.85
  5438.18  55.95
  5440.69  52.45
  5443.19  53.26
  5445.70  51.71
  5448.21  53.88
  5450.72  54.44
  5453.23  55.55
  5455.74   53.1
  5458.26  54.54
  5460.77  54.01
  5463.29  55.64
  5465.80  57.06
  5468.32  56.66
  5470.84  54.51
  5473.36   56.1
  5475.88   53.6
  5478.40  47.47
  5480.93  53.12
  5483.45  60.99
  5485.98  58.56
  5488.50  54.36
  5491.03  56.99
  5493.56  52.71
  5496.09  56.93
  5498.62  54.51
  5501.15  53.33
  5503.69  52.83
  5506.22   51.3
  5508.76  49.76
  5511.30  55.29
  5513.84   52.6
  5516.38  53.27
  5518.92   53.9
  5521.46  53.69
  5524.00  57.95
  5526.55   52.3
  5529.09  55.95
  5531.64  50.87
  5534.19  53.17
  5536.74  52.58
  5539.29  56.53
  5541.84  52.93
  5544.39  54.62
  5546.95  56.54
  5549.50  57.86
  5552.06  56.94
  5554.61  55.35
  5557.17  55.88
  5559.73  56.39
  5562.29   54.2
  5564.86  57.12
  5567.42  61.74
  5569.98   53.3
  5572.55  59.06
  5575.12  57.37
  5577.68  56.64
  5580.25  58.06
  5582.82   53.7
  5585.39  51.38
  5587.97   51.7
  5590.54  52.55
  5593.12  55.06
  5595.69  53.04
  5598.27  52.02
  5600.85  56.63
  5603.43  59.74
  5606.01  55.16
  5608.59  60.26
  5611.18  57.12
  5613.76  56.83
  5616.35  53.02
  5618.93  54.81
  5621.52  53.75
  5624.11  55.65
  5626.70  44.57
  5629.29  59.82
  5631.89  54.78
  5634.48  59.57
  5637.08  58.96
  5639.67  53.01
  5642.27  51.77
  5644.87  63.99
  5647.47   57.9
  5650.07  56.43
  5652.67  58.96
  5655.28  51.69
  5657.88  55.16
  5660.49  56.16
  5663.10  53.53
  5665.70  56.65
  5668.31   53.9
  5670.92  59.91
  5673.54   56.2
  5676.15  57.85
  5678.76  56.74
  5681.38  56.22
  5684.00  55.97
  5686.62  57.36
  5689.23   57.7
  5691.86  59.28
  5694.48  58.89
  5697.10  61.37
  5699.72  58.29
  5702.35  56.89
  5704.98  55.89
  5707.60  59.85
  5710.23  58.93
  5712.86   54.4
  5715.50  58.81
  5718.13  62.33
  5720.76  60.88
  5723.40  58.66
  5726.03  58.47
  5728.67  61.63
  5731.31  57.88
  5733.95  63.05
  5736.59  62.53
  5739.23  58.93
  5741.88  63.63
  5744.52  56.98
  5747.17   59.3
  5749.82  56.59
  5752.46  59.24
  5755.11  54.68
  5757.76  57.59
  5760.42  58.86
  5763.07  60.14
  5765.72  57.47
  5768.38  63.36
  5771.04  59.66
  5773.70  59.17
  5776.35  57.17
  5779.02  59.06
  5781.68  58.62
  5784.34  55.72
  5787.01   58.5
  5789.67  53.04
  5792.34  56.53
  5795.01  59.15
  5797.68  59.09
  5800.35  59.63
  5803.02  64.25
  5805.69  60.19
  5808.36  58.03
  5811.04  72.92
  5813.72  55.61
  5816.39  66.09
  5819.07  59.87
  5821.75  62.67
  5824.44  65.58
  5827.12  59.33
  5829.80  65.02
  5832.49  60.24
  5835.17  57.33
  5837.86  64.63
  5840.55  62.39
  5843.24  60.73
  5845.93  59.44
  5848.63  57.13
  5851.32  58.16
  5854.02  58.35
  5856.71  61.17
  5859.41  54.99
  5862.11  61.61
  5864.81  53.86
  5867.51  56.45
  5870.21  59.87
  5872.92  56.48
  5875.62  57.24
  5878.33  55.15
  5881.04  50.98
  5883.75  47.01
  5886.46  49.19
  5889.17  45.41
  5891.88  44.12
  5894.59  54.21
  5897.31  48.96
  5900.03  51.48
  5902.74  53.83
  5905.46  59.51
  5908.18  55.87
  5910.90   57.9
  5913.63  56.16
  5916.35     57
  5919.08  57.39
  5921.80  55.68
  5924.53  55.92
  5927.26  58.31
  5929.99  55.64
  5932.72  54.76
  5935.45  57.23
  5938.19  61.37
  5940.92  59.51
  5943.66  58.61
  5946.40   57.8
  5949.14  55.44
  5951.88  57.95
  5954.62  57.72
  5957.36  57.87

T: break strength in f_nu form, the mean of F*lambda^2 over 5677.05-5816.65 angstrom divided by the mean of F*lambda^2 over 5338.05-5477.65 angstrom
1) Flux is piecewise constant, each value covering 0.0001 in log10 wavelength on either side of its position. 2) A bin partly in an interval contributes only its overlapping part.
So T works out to 1.2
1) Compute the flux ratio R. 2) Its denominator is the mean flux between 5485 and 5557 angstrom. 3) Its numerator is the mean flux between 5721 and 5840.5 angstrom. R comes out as 1.1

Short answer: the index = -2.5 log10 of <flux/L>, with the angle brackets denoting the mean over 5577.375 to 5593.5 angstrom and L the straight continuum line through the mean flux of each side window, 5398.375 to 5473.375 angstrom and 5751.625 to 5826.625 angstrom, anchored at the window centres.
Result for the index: 0.05 mag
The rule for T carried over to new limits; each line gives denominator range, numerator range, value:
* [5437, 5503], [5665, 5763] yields 1.17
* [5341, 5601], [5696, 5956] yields 1.20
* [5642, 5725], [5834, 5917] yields 1.03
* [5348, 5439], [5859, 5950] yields 1.21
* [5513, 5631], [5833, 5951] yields 1.14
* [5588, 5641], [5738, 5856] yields 1.15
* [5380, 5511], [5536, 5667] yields 1.09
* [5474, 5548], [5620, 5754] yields 1.13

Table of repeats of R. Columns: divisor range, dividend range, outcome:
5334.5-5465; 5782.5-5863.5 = 1.11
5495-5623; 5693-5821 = 1.08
